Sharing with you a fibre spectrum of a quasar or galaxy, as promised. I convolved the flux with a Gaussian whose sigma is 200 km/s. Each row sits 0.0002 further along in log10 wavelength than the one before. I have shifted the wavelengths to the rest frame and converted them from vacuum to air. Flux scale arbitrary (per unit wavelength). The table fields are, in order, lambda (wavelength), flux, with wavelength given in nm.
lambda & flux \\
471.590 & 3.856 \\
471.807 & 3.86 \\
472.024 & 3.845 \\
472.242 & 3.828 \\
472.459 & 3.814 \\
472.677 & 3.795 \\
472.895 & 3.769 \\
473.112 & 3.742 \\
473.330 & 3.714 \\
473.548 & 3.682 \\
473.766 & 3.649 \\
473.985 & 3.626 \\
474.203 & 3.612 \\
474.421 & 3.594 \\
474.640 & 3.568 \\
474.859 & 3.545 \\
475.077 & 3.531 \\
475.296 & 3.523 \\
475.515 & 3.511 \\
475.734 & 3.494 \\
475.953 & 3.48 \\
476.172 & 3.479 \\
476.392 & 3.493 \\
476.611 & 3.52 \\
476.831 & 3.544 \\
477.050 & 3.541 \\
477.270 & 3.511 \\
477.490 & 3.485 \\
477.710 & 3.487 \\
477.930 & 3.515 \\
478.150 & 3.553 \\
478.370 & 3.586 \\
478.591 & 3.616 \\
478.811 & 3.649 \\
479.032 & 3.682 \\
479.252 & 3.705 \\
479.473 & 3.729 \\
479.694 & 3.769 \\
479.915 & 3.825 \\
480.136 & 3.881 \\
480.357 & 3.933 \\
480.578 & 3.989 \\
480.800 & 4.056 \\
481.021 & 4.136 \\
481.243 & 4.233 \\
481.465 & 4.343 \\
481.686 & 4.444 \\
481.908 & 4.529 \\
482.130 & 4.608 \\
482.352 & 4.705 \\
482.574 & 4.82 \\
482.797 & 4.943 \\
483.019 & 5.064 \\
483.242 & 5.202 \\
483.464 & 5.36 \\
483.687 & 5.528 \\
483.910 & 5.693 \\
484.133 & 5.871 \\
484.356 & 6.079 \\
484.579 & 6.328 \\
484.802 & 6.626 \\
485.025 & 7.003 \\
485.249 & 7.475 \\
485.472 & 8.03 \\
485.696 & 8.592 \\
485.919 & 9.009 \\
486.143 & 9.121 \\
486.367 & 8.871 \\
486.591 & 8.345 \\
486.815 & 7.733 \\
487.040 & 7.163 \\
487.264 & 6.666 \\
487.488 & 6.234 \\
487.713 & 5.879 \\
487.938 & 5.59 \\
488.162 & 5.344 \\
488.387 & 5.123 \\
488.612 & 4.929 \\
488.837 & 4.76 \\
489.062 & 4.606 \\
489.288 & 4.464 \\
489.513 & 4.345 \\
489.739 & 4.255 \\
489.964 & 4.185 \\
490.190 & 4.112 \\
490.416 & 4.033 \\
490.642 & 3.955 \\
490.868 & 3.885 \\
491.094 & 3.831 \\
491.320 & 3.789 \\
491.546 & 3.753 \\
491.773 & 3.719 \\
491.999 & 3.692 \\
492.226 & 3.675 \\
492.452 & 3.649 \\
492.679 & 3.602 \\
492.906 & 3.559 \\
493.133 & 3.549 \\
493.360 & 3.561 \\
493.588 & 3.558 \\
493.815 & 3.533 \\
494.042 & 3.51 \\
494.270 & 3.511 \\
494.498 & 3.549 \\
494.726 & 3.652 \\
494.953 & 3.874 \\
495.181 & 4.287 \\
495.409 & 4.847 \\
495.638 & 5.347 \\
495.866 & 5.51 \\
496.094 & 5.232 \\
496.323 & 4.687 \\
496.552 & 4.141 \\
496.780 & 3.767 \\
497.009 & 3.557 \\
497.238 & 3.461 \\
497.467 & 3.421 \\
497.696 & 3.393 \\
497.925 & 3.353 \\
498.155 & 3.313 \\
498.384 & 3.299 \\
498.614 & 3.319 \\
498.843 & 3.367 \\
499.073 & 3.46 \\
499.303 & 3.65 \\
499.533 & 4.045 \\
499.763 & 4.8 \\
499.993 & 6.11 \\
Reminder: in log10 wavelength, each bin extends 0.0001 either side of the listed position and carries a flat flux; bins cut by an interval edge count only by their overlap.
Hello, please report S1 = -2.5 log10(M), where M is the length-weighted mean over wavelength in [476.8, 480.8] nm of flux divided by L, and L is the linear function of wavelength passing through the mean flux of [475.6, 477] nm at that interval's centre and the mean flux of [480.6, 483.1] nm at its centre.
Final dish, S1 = 0.08 mag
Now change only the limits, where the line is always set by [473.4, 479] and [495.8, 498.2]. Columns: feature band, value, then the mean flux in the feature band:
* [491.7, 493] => 0.066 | 3.65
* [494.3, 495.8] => -0.086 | 4.26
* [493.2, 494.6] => 0.109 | 3.54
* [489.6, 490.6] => -0.082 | 4.14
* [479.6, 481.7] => -0.114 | 4.05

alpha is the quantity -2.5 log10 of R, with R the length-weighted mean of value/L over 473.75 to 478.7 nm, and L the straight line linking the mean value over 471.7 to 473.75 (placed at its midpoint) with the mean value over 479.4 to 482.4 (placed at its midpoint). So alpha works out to 0.12 mag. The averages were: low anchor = 3.78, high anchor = 4.15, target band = 3.54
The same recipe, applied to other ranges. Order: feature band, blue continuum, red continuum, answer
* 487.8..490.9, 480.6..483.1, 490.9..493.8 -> -0.168 mag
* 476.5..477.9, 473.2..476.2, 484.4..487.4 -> 0.267 mag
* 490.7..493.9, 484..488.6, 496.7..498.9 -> 0.361 mag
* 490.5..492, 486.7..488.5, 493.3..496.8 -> 0.340 mag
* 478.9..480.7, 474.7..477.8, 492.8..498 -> -0.064 mag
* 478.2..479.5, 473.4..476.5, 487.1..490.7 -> 0.084 mag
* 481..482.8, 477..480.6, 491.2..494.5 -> -0.231 mag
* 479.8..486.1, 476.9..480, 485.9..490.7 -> -0.171 mag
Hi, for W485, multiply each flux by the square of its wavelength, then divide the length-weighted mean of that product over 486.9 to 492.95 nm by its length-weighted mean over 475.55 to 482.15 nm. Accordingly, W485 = 1.3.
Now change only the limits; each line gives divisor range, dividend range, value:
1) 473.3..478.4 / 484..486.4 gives 2.20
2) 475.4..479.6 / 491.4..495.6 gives 1.13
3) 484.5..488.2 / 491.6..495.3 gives 0.51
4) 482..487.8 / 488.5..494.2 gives 0.61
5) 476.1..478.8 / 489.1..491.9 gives 1.21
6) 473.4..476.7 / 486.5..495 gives 1.35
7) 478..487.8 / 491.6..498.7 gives 0.73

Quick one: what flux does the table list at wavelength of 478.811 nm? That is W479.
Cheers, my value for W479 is 3.649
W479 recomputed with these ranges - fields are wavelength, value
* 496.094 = 5.232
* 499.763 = 4.8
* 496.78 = 3.767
